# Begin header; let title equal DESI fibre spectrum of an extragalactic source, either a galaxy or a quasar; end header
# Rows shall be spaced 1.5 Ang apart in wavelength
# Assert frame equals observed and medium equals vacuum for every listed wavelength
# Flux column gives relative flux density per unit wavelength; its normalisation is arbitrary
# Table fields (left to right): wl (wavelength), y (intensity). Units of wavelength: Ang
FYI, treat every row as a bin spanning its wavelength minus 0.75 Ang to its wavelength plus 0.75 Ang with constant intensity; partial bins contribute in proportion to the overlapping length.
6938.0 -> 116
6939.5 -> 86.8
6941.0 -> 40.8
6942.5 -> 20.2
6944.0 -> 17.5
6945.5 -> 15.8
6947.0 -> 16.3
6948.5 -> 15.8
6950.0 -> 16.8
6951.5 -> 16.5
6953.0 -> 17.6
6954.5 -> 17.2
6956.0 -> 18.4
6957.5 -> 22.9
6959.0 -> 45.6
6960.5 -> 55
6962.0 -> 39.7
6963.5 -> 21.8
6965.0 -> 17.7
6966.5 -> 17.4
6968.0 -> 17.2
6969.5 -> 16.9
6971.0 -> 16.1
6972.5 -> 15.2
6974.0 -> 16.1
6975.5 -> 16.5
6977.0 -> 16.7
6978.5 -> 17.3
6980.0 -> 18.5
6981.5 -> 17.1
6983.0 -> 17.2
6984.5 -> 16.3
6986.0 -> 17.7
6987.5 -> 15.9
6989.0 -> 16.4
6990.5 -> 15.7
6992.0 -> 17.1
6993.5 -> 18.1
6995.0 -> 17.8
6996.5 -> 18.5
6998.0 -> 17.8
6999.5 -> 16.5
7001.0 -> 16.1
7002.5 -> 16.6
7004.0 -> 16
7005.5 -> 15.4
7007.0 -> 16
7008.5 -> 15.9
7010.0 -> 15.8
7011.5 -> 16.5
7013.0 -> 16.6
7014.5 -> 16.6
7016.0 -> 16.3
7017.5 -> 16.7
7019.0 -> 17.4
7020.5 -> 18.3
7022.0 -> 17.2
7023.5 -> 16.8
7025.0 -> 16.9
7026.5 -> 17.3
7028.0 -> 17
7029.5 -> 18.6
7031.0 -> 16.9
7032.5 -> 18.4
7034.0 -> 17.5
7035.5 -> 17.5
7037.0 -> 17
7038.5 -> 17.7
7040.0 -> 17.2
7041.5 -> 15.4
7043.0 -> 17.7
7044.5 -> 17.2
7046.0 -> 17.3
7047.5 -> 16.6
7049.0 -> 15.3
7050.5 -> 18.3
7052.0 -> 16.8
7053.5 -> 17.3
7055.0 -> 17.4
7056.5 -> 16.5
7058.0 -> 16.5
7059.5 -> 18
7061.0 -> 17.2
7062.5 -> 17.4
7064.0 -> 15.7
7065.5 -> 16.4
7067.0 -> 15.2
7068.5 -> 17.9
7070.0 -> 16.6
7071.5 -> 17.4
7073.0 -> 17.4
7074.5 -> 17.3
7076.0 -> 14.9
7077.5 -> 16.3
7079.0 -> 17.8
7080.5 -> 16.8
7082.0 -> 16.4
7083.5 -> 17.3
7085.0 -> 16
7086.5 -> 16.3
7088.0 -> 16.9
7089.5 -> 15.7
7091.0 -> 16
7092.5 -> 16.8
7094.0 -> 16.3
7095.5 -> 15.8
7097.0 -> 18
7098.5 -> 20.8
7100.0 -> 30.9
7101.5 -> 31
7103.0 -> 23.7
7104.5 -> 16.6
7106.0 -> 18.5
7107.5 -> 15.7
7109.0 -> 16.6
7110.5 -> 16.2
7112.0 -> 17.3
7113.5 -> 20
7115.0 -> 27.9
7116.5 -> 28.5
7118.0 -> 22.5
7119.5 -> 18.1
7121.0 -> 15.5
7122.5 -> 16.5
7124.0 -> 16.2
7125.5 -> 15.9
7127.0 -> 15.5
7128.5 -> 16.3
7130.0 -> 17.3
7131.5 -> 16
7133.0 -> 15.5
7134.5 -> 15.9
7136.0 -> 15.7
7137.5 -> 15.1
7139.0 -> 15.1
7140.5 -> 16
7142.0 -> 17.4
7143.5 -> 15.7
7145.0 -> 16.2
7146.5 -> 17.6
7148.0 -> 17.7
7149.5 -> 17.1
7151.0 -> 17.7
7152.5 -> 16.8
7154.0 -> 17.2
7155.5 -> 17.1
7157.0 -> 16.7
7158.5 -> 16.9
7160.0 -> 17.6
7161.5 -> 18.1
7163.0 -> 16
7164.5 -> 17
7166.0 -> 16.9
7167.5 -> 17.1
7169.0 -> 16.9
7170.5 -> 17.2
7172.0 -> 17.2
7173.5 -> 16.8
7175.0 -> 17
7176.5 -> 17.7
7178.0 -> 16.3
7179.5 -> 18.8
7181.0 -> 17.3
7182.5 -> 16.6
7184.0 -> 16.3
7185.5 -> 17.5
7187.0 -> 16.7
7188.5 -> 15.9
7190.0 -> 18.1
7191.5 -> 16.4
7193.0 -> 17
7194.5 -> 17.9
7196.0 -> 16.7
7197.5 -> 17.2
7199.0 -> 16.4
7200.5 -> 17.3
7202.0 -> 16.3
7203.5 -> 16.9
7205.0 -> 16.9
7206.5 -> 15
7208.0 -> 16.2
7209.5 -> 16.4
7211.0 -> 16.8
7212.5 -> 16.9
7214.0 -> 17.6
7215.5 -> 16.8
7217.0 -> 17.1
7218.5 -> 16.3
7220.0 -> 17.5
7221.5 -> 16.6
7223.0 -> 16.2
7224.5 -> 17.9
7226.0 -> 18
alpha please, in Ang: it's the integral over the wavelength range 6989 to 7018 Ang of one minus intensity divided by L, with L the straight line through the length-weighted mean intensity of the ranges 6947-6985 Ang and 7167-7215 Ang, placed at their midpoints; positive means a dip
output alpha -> 5.16 Ang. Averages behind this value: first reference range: 20.9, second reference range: 16.9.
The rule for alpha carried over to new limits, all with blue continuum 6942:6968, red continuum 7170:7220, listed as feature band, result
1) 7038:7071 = 5.7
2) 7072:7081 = 1.4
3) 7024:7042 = 3.1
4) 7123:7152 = 3.2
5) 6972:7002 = 7.0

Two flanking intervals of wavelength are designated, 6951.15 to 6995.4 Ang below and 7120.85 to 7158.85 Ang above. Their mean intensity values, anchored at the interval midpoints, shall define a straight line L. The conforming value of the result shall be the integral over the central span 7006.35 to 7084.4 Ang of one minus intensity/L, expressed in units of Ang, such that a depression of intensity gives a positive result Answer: 7.2 Ang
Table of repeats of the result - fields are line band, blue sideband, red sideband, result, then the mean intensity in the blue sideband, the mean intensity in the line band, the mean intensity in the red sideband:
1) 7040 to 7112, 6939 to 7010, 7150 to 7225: 5.10 Ang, 20.7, 17.6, 17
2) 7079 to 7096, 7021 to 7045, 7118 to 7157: 0.45 Ang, 17.3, 16.5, 16.6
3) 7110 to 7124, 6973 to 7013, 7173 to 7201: -2.64 Ang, 16.7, 20.1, 17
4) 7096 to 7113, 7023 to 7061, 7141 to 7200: -3.28 Ang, 17.2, 20.4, 17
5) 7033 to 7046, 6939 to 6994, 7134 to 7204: 1.89 Ang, 21.9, 17.2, 16.9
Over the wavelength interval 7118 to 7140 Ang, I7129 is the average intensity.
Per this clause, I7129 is 16.3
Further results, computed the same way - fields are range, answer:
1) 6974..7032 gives 16.9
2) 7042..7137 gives 17.8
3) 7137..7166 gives 16.8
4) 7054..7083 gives 16.8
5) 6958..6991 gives 21.1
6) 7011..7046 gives 17.2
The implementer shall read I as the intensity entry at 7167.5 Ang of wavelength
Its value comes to 17.1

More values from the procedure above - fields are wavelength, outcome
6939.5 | 86.8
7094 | 16.3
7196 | 16.7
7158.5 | 16.9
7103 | 23.7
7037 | 17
